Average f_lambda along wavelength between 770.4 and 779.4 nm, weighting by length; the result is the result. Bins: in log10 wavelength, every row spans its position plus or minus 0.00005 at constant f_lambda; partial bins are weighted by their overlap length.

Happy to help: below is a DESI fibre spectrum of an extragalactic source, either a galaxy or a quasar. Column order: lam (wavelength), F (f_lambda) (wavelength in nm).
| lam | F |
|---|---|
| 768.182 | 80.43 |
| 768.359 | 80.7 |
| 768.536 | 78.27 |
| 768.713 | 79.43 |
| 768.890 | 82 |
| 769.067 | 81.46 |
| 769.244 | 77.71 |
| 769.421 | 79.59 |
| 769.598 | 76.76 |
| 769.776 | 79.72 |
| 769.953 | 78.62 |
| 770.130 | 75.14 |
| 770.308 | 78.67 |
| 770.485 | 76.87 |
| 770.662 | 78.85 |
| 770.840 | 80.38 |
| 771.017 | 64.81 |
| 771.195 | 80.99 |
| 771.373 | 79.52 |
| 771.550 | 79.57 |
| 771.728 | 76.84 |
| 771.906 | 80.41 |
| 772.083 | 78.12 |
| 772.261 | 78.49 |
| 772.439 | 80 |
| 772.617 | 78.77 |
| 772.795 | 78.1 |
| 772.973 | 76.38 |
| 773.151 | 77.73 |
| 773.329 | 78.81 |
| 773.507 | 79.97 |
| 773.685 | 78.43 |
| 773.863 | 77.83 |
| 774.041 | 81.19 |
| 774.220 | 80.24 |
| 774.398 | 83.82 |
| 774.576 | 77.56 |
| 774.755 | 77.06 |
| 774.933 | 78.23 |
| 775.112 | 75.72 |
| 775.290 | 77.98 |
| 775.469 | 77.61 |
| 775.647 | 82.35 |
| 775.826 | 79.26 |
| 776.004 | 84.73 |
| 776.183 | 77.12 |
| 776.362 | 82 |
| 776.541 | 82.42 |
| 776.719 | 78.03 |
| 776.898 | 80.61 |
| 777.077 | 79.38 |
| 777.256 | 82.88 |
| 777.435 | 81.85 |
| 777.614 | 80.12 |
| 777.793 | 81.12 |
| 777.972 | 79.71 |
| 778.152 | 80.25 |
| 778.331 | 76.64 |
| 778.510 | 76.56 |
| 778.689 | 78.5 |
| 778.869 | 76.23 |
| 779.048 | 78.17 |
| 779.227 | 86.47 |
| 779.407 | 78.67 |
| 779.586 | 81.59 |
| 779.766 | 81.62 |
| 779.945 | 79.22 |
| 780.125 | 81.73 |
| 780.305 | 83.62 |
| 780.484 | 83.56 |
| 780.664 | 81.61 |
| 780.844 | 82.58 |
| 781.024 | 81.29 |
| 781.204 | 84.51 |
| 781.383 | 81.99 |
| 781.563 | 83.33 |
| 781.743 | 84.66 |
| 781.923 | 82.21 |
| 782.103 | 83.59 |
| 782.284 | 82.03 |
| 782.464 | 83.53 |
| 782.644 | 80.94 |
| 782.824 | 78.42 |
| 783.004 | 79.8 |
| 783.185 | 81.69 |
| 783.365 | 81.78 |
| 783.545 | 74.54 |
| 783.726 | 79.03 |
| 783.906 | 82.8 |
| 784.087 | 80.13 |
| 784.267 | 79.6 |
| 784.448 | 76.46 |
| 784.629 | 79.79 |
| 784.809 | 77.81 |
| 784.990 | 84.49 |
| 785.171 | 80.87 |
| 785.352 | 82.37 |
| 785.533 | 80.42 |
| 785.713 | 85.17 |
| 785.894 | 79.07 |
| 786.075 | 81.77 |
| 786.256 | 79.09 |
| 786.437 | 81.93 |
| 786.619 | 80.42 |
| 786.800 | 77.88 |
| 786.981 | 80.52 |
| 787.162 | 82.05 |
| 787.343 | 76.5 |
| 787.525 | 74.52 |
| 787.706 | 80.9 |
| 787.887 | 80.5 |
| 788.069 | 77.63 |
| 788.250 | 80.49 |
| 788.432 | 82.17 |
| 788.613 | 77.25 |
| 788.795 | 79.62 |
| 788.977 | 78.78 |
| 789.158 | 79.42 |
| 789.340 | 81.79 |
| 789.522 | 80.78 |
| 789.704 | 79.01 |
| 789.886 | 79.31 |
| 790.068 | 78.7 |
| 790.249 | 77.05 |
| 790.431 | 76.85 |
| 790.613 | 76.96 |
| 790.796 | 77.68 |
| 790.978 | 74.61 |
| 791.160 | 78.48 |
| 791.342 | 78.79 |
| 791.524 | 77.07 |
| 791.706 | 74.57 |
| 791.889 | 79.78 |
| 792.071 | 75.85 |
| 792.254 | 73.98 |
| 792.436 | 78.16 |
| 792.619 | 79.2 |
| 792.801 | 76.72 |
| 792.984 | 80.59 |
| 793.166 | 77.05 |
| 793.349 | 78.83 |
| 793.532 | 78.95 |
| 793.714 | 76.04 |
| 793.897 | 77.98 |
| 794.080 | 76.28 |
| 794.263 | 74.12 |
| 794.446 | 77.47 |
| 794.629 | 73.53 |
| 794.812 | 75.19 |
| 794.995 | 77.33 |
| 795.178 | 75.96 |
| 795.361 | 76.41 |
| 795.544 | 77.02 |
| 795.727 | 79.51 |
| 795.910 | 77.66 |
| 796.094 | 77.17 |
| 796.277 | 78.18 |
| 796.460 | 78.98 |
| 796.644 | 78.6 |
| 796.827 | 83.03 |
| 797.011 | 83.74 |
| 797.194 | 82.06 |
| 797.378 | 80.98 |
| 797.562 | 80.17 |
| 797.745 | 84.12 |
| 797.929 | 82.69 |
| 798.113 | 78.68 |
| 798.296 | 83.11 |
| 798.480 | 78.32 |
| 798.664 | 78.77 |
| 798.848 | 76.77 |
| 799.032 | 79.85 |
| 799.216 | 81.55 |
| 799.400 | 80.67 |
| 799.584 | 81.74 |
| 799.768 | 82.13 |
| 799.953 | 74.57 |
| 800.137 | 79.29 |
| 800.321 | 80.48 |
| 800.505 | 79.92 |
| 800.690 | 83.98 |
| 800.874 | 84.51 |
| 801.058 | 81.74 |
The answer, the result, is 79.1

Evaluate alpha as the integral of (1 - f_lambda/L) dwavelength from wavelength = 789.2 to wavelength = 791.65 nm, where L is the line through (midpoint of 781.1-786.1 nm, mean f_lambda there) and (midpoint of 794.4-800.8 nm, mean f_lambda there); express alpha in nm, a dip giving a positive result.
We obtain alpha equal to 0.06 nm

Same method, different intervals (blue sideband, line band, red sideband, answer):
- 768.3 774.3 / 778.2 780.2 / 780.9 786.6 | 0.015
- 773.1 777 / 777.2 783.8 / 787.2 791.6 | -0.151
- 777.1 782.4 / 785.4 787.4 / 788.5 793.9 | -0.030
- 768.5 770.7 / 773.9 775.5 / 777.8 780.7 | 0.014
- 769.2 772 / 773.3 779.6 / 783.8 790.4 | -0.092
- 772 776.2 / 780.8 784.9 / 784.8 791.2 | -0.083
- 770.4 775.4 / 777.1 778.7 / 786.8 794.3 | -0.031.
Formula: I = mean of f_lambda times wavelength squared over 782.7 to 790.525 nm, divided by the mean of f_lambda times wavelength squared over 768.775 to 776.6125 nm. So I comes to 1.05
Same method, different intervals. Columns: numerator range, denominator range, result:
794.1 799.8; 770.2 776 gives 1.07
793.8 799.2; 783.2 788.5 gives 1.01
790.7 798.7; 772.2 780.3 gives 1.03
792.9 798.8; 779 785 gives 1.00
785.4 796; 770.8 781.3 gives 1.02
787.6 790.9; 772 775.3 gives 1.05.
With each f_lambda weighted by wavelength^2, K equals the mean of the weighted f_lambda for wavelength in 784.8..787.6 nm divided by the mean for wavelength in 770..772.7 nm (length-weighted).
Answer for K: 1.07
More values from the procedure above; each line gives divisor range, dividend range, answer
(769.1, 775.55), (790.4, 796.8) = 1.04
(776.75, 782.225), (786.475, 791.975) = 0.99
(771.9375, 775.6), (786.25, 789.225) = 1.05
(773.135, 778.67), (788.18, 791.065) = 1.02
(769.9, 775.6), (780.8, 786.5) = 1.07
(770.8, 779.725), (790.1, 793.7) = 1.02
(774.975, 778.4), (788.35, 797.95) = 1.02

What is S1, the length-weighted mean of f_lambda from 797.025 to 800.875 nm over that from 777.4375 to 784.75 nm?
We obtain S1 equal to 1.00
